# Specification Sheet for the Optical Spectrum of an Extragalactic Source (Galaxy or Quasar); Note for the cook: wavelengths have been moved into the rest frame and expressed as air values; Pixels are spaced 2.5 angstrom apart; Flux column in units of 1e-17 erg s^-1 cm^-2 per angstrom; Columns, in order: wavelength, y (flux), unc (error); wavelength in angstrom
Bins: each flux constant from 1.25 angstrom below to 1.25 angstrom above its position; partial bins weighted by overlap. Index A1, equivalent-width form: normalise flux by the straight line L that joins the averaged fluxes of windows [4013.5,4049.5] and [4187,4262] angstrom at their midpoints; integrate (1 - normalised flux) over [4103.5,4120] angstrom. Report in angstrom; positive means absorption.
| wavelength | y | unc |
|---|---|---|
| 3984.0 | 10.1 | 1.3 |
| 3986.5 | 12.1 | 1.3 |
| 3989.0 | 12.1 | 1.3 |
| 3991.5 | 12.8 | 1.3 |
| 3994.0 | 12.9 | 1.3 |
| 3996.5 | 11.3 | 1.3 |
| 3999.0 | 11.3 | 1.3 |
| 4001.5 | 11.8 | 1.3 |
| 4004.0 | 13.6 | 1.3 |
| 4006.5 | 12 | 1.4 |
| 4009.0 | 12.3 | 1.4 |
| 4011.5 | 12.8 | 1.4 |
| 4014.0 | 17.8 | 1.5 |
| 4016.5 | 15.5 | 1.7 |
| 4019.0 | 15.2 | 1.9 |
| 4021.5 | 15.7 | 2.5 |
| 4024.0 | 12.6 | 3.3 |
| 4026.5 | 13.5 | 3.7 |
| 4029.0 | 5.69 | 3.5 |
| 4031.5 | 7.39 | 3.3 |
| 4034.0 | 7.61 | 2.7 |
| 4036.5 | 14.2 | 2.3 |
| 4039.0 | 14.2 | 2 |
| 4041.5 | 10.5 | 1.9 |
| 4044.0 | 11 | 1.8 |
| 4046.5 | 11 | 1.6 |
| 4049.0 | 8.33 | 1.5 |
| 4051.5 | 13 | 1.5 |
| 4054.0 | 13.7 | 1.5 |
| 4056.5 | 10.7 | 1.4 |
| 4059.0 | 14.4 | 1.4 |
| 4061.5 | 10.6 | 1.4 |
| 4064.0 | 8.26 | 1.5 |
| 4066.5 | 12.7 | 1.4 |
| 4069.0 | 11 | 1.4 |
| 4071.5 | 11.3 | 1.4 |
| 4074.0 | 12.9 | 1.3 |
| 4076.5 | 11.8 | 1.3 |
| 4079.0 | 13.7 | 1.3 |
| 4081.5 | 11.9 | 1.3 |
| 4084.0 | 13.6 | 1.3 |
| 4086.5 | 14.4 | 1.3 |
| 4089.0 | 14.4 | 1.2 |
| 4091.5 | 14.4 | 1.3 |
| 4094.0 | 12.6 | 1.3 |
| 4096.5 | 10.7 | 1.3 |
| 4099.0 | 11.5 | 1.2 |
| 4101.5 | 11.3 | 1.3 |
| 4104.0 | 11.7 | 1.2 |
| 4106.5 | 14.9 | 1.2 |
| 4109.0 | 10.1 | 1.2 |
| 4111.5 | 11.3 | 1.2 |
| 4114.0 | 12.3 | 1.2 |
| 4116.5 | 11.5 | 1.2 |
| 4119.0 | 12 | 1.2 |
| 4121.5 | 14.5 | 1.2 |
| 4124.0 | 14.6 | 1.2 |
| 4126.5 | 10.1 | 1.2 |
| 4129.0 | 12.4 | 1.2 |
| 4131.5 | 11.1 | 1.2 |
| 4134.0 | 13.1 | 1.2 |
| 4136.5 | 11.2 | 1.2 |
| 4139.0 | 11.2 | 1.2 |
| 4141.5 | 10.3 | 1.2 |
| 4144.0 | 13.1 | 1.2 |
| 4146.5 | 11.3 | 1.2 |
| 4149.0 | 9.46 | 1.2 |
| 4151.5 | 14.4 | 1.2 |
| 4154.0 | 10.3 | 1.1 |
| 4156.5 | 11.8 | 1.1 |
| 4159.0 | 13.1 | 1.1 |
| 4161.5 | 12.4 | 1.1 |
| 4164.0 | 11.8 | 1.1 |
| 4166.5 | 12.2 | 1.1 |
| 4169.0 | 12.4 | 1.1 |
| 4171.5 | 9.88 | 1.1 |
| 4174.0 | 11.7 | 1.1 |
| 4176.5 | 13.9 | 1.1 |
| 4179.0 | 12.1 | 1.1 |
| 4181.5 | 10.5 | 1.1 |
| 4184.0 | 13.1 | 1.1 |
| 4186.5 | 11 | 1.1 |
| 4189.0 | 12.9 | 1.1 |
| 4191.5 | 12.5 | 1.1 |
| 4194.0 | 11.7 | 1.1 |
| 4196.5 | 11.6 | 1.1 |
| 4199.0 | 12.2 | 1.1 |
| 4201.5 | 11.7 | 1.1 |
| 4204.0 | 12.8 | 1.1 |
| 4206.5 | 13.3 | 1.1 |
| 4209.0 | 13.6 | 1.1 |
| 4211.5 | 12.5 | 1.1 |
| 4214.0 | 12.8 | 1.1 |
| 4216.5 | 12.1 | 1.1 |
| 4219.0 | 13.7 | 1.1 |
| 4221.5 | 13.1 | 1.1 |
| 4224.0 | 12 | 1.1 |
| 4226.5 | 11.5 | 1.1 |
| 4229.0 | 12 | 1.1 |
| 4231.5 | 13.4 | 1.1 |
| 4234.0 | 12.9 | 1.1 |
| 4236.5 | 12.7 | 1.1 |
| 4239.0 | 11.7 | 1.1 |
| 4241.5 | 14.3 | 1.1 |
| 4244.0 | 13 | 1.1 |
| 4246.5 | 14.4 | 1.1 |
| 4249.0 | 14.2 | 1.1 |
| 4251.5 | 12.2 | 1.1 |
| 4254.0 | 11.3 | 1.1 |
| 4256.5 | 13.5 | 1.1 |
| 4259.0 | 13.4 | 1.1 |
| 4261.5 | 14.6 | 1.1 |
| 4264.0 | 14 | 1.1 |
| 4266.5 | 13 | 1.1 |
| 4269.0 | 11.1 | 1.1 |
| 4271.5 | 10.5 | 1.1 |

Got 0.4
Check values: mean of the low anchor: 12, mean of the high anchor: 12.8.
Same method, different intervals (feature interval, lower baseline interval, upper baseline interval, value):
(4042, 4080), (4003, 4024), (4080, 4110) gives 4.9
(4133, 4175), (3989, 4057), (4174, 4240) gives 2.1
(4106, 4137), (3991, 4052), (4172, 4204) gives -0.3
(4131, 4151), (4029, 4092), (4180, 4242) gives 1.1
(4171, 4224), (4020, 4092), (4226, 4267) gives 1.8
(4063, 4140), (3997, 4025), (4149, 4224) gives 4.2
